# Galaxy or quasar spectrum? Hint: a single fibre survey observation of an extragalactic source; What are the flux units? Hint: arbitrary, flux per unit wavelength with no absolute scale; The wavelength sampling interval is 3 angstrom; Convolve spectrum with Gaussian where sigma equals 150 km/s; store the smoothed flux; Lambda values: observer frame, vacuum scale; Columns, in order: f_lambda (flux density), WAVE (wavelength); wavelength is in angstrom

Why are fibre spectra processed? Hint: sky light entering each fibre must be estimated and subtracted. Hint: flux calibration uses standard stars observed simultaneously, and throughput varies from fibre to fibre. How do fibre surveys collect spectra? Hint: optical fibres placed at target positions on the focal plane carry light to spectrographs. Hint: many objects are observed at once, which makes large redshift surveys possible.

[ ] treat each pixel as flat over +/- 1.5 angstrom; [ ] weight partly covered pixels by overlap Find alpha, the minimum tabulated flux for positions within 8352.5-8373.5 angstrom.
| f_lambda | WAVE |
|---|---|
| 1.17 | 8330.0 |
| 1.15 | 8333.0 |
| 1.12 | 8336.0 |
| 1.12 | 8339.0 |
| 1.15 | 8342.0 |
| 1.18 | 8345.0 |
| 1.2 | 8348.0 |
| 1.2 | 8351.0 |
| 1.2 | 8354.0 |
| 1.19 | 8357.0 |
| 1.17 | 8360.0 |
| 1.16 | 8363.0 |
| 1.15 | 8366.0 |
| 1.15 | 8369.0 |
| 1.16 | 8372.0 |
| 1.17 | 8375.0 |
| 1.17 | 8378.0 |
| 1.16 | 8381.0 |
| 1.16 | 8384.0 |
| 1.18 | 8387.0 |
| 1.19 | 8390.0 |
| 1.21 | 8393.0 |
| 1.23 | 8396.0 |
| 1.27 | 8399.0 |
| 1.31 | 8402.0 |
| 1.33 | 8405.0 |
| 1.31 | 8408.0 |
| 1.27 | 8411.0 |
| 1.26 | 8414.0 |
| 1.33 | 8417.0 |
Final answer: 1.15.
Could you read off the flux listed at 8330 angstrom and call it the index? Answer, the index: 1.17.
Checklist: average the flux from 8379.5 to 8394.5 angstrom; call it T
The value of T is 1.18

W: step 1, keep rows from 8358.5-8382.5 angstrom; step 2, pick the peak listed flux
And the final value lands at 1.17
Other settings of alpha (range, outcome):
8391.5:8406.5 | 1.21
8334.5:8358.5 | 1.12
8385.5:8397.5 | 1.18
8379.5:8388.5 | 1.16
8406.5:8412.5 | 1.27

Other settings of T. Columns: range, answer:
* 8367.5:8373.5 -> 1.16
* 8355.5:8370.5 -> 1.16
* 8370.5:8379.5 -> 1.17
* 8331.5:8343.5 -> 1.14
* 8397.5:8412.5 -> 1.3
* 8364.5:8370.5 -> 1.15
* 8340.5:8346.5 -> 1.17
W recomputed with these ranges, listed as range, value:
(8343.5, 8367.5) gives 1.2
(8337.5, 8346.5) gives 1.18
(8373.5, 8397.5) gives 1.23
